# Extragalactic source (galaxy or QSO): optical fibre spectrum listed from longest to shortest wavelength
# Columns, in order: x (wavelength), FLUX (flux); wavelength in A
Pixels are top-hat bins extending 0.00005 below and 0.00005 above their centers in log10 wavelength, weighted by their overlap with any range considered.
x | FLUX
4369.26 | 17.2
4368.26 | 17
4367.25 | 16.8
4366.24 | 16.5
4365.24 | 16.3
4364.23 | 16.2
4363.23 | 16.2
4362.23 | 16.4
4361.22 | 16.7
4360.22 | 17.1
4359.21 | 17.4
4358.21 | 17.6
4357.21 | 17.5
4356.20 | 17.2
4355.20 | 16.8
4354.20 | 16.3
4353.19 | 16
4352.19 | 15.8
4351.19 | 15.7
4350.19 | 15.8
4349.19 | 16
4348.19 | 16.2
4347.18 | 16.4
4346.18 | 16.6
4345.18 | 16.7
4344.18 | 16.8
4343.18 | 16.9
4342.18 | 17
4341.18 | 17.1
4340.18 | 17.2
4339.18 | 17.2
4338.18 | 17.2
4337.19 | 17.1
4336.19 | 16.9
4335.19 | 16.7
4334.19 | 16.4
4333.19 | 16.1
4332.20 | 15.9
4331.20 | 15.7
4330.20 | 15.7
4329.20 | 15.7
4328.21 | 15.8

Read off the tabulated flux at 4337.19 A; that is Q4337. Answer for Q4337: 17.1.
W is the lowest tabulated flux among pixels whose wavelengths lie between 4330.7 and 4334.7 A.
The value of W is 15.7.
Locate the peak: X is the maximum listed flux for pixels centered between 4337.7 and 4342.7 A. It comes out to 17.2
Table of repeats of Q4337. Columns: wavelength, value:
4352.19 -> 15.8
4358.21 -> 17.6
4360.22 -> 17.1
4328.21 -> 15.8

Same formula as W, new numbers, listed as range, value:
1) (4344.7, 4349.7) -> 16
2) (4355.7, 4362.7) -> 16.4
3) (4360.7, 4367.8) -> 16.2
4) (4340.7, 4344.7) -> 16.8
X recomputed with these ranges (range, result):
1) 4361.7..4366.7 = 16.5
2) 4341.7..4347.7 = 17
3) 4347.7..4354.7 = 16.3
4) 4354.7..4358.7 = 17.6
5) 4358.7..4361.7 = 17.4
